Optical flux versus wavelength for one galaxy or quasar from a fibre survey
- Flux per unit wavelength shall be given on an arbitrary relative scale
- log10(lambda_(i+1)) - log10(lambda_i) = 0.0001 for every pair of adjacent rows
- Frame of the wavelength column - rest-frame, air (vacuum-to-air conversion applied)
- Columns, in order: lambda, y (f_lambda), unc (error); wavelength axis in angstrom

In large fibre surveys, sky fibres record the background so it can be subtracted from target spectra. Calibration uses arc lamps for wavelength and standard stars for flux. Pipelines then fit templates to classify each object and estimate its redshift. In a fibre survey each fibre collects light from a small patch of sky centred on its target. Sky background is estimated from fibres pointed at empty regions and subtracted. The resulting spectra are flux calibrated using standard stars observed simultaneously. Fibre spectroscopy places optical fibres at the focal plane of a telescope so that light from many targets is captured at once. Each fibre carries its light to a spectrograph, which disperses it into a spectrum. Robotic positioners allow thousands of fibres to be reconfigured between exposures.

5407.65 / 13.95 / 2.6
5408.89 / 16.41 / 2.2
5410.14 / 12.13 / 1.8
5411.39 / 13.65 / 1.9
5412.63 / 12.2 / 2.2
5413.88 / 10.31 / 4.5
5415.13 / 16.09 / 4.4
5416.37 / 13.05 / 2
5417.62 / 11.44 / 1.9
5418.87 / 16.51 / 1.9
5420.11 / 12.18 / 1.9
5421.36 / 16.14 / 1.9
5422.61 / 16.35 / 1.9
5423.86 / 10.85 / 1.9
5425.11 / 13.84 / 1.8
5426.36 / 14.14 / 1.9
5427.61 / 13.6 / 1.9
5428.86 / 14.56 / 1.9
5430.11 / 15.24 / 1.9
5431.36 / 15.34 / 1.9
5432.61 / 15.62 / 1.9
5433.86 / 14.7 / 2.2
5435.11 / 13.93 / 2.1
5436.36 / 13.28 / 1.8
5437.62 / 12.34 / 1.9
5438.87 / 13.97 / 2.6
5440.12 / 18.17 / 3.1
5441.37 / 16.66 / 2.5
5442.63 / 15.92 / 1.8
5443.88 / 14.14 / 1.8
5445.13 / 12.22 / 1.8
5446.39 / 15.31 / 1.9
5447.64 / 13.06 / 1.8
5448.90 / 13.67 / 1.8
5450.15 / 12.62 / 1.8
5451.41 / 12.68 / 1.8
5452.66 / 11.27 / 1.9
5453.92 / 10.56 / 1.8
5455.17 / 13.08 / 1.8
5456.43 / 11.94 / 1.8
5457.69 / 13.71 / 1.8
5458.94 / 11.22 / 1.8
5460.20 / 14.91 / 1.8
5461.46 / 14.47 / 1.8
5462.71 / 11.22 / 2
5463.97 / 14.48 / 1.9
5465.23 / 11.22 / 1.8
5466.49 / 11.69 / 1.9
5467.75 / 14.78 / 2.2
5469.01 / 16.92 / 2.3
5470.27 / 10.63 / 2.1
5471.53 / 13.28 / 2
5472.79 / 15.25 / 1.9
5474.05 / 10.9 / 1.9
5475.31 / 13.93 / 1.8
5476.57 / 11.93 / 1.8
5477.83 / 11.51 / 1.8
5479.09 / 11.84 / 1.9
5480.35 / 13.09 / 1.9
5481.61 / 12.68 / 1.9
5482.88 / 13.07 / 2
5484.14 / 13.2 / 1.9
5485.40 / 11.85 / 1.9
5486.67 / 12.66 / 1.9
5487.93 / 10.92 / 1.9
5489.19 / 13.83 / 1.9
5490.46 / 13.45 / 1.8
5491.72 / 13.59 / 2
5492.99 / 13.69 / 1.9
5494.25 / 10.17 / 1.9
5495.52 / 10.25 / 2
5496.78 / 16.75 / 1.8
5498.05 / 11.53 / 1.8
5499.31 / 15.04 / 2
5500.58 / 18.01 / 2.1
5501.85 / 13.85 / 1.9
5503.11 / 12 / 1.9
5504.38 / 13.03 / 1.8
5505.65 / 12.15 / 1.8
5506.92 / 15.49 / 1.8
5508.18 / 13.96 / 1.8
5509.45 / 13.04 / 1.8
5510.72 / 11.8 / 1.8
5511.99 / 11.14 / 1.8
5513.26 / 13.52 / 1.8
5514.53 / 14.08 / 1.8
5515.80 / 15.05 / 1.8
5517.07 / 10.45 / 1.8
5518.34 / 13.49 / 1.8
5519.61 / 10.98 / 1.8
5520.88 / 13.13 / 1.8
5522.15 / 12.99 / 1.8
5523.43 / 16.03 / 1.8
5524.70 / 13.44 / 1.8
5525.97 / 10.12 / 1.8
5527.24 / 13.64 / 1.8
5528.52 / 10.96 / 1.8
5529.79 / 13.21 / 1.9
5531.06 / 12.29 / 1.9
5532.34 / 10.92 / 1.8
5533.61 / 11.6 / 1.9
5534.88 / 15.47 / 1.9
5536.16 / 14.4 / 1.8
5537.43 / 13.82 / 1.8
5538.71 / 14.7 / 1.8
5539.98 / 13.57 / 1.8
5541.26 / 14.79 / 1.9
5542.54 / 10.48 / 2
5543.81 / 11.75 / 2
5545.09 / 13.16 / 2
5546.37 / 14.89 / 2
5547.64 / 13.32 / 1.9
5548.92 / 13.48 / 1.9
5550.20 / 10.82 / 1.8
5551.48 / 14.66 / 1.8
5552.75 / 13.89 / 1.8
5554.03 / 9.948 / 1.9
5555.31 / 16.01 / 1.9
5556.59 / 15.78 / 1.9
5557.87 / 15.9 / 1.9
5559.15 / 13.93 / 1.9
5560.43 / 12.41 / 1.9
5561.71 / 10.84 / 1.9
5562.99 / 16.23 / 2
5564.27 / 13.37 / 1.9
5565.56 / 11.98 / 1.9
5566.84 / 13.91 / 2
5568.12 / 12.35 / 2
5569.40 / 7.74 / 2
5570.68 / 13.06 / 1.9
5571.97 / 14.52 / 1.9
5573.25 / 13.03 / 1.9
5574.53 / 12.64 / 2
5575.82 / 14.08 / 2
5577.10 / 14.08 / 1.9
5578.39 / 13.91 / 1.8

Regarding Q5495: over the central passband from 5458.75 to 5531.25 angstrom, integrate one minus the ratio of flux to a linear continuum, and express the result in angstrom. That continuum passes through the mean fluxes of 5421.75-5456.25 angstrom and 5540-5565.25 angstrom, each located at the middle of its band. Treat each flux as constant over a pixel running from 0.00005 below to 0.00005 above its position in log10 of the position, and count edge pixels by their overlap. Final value 3.6 angstrom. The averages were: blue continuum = 14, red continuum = 13.4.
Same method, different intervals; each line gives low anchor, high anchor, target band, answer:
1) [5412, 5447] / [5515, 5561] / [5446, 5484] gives 2.7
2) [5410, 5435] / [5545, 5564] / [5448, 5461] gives 1.2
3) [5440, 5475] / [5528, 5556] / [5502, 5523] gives 0.4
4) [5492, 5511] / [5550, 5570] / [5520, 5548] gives 0.4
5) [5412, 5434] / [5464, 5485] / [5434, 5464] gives -0.2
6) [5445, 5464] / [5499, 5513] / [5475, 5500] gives 1.1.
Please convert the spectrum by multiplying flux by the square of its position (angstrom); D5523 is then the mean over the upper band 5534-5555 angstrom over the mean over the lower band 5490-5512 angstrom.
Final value 1.02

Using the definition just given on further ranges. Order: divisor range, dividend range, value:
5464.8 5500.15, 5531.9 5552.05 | 1.05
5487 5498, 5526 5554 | 1.04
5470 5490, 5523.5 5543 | 1.05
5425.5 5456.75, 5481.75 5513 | 0.96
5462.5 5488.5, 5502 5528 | 1.03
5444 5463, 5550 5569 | 1.09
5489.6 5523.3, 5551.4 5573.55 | 1.02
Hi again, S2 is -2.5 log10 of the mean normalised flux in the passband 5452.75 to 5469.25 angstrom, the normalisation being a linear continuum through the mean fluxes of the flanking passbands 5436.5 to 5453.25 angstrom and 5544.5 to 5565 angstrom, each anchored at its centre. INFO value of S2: 0.08 mag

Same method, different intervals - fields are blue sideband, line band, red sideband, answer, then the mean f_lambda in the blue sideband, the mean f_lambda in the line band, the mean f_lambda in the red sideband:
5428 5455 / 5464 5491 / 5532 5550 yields 0.08 mag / 14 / 12.8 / 13.3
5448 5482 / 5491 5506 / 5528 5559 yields -0.03 mag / 12.8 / 13.4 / 13.3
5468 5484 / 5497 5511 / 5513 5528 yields -0.06 mag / 13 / 13.8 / 13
